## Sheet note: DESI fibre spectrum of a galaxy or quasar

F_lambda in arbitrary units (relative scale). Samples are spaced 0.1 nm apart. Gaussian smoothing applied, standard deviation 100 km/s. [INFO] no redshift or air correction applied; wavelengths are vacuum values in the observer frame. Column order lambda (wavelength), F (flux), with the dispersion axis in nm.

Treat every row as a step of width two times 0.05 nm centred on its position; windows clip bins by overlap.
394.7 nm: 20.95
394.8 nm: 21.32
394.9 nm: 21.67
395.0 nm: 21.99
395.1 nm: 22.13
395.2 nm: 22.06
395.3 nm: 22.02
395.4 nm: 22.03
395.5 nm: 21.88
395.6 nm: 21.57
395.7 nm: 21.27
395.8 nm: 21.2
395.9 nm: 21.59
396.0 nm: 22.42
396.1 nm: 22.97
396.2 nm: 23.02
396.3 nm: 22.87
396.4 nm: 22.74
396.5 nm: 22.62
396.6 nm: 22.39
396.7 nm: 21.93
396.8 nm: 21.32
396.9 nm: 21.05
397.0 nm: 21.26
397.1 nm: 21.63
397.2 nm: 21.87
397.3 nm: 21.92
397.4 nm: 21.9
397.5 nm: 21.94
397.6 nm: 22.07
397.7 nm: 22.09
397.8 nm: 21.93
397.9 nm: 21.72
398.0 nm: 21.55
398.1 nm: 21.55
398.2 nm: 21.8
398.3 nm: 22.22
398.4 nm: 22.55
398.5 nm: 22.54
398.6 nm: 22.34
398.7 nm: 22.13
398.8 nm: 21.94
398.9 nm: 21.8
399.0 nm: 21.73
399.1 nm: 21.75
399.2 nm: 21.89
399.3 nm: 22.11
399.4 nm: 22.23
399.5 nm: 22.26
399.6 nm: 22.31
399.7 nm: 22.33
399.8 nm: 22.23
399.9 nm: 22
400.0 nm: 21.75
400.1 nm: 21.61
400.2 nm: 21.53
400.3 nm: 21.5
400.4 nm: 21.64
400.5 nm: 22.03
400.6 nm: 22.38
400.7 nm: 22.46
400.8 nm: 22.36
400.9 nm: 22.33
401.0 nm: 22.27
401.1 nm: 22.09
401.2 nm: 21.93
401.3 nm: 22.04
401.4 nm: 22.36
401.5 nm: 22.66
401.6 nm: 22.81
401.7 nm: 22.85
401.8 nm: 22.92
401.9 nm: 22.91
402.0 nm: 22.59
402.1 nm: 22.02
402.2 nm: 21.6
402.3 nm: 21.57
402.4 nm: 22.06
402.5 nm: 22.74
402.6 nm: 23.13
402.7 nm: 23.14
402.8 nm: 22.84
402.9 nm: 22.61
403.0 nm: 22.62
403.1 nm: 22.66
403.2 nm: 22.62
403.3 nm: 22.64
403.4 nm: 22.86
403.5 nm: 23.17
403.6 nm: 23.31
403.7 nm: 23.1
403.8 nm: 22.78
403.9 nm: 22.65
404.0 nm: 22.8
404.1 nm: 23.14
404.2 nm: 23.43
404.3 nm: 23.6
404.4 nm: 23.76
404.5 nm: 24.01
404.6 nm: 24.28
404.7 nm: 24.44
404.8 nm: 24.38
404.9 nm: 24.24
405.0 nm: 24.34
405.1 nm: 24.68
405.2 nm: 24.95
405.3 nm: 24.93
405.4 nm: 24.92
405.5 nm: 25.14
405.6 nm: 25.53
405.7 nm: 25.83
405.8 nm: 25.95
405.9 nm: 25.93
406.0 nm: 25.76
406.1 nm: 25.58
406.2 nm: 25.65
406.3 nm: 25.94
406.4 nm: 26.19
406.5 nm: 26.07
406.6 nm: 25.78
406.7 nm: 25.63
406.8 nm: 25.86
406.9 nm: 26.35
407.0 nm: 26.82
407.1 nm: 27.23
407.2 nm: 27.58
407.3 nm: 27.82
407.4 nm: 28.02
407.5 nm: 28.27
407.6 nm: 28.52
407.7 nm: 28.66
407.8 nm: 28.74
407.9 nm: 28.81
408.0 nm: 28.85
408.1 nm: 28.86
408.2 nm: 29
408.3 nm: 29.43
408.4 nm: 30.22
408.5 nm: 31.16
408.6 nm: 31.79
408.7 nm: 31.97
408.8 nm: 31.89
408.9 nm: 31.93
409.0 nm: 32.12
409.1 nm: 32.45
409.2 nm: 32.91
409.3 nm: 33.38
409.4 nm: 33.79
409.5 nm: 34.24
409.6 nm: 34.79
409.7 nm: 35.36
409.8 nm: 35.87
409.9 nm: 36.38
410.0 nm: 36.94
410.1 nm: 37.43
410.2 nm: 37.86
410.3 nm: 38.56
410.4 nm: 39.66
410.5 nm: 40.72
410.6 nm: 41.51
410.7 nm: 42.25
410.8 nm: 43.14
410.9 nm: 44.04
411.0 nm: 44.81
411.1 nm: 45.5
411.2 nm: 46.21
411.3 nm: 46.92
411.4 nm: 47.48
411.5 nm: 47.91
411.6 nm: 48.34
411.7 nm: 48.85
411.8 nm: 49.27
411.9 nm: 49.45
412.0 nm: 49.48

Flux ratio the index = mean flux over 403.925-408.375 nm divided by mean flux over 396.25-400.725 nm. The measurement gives 1.18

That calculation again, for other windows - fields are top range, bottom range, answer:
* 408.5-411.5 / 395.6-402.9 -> 1.72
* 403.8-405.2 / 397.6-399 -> 1.08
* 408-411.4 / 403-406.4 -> 1.51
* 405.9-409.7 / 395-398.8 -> 1.33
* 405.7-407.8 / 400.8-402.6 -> 1.19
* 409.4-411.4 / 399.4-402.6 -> 1.81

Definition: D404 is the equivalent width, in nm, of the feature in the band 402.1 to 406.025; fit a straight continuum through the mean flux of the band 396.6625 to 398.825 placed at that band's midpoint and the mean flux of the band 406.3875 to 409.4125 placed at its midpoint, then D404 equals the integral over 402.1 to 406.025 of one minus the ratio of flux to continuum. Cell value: 0.414 nm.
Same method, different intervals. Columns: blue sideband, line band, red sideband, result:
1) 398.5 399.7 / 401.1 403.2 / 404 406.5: 0.085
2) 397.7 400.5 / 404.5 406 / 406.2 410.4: 0.156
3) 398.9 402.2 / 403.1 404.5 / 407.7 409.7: 0.150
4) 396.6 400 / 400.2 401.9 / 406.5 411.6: 0.190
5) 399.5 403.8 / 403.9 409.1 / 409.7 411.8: 0.986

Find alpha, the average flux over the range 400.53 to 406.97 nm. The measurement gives 23.7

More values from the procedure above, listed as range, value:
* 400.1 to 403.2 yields 22.3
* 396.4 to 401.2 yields 22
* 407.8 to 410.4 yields 33.1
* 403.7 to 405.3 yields 23.8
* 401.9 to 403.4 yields 22.5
